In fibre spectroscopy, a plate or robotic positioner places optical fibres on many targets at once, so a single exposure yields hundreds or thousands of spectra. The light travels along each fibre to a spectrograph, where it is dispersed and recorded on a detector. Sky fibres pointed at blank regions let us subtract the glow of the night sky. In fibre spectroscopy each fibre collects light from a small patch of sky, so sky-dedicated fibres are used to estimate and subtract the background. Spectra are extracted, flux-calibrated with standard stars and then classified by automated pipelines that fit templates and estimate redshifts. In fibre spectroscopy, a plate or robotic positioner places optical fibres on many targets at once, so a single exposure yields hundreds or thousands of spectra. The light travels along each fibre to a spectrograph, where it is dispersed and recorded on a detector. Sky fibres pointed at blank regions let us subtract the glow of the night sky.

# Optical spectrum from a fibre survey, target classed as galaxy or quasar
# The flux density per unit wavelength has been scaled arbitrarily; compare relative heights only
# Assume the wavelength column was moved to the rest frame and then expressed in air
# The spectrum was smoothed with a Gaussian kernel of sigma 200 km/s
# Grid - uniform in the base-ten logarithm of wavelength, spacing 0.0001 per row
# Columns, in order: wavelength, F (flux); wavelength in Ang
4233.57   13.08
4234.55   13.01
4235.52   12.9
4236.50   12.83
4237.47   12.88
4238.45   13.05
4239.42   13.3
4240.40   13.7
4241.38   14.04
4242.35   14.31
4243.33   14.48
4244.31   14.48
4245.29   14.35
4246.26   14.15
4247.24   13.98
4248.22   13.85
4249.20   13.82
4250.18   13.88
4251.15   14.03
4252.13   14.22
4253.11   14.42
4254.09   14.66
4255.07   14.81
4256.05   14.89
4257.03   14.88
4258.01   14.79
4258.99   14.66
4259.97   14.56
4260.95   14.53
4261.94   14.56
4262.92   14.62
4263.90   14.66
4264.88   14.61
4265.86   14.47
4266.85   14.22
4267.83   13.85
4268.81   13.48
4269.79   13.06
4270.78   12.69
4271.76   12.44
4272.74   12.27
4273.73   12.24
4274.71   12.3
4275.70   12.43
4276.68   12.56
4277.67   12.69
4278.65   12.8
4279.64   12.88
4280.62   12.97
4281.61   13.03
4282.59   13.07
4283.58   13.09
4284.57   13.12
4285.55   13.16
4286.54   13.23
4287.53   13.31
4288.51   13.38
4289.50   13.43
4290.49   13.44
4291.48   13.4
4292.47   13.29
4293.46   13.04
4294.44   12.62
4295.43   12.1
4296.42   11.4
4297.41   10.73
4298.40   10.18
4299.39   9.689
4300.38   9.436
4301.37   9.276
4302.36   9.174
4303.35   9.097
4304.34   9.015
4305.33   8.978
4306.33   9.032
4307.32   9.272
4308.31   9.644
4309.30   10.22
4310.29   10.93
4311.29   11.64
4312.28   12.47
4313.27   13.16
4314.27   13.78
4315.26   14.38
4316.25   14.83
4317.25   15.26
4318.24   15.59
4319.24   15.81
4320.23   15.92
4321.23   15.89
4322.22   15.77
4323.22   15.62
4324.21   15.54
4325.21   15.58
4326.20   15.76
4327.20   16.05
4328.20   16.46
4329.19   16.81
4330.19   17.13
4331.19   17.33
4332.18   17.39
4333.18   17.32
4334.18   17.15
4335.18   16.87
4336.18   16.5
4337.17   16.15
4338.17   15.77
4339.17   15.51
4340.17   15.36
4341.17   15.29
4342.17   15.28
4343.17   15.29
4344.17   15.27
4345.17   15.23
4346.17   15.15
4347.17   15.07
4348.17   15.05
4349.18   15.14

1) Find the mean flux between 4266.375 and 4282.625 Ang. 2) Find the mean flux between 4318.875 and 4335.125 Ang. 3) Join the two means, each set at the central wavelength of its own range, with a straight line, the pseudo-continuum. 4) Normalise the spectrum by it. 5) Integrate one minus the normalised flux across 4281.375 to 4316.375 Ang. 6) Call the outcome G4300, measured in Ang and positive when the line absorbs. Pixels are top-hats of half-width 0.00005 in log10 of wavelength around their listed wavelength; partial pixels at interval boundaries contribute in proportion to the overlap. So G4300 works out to 6.6 Ang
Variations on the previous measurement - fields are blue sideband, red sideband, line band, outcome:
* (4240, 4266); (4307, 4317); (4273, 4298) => 0.7 Ang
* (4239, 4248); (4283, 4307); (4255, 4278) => -1.4 Ang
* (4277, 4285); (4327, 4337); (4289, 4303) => 2.6 Ang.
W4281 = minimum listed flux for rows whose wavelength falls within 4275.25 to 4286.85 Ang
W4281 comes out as 12.43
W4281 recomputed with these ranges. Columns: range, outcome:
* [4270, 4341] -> 8.978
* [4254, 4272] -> 12.44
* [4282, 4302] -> 9.276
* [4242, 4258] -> 13.82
